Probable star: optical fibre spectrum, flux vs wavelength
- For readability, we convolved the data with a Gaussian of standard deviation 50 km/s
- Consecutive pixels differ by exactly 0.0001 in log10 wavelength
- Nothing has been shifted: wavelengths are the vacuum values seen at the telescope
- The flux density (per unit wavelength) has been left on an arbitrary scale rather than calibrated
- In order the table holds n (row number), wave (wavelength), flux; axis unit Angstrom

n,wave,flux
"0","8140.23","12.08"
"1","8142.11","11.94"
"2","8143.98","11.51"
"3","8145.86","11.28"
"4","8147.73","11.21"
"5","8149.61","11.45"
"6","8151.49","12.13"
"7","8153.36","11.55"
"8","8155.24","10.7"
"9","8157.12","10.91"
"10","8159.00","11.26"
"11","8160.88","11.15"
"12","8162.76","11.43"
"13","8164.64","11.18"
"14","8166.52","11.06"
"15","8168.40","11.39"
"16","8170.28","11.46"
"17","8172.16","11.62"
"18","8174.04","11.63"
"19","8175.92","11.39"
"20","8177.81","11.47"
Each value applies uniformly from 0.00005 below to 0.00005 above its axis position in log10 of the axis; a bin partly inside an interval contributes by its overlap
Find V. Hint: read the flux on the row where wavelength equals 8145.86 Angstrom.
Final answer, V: 11.28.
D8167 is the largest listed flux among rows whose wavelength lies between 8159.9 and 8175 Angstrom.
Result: 11.63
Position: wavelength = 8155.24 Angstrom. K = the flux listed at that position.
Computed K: 10.7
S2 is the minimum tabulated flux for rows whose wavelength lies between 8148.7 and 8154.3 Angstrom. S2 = 11.45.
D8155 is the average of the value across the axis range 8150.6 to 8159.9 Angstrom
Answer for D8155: 11.3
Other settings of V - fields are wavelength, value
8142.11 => 11.94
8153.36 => 11.55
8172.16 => 11.62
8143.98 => 11.51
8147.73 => 11.21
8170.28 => 11.46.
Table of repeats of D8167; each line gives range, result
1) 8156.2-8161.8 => 11.26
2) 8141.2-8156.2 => 12.13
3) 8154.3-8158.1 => 10.91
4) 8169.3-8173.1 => 11.62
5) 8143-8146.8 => 11.51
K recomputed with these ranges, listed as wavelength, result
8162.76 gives 11.43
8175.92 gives 11.39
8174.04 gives 11.63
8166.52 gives 11.06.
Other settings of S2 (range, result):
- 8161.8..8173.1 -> 11.06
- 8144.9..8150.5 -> 11.21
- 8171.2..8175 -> 11.62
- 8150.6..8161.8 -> 10.7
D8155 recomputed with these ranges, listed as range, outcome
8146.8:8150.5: 11.3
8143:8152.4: 11.5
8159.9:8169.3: 11.2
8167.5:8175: 11.5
